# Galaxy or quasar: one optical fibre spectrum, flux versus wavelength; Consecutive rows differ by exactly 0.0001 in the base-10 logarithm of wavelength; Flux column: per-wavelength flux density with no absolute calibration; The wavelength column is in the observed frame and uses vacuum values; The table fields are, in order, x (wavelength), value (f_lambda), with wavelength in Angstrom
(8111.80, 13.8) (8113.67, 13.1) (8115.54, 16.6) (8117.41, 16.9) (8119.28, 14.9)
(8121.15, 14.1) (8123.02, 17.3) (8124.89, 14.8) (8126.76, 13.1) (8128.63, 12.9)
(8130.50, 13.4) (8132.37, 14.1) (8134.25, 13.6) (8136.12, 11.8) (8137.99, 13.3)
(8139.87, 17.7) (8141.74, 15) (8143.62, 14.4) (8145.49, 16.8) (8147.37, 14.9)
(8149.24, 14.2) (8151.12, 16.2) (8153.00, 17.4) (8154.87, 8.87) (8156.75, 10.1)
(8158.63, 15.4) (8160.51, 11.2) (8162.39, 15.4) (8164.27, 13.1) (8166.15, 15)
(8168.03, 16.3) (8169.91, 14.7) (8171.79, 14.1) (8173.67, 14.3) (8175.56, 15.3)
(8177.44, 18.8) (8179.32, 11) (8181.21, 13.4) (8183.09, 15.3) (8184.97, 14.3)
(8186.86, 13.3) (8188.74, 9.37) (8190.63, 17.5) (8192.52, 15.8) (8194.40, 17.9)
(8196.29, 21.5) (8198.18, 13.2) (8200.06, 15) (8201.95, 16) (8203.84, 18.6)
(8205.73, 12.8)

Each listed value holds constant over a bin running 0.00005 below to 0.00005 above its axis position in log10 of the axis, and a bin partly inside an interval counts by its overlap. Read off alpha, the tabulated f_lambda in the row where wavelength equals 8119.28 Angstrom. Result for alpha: 14.9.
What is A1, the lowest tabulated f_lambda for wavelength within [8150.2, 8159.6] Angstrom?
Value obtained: 8.87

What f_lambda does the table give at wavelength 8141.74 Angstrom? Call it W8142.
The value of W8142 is 15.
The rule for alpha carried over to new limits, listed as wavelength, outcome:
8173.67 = 14.3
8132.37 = 14.1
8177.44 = 18.8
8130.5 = 13.4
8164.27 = 13.1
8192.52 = 15.8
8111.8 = 13.8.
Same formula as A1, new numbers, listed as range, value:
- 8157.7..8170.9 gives 11.2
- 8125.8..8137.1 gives 11.8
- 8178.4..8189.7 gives 9.37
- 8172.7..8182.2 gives 11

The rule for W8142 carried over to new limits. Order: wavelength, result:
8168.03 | 16.3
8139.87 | 17.7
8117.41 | 16.9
